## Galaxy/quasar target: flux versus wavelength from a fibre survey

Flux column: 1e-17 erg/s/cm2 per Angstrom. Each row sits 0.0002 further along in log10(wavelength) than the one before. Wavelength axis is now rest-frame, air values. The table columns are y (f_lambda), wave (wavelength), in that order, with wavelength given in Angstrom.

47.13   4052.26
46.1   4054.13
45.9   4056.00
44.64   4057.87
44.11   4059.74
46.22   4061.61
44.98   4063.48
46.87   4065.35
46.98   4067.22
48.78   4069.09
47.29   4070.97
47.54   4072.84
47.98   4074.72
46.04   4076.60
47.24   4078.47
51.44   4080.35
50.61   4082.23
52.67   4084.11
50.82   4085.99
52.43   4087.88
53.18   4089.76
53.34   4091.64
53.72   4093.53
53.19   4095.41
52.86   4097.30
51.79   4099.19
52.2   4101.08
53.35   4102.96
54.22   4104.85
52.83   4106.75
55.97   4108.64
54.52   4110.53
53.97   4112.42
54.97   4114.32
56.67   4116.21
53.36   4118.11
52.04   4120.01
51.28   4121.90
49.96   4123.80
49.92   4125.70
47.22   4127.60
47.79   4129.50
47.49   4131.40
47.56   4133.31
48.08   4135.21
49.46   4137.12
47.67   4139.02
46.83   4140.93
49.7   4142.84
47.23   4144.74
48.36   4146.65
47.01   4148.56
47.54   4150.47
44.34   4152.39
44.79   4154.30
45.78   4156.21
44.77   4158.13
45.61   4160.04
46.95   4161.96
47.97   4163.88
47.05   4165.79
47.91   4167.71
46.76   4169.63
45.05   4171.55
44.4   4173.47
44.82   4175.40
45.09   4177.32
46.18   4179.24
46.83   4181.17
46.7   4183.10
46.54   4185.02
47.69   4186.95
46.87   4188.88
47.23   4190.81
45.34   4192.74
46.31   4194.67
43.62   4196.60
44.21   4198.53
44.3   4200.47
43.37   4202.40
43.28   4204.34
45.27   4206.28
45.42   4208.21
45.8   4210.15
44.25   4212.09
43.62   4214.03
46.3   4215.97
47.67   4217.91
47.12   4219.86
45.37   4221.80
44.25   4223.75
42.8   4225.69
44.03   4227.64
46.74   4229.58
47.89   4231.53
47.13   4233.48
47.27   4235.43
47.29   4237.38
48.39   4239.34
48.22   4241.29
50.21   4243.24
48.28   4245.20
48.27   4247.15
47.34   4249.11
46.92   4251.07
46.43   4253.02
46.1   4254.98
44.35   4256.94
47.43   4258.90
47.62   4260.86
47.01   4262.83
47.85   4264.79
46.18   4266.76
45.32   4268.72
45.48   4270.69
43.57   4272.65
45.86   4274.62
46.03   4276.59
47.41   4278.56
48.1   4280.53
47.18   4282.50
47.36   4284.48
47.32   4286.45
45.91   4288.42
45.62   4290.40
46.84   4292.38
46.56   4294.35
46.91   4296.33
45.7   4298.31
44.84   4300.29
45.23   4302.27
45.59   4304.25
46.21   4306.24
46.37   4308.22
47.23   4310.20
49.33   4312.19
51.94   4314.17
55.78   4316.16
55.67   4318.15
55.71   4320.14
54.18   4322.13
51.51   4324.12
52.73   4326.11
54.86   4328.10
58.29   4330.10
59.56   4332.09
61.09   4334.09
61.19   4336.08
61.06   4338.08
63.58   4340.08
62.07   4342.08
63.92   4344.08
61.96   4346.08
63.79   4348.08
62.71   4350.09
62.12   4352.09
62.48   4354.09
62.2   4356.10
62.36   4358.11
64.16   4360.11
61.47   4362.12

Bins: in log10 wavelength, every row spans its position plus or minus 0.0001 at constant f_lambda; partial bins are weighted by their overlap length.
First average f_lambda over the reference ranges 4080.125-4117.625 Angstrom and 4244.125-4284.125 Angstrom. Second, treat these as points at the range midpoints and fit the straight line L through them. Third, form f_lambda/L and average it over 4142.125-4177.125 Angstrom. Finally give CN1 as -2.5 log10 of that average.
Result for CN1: 0.10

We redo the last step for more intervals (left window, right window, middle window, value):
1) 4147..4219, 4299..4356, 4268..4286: 0.13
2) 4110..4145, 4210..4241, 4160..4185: 0.05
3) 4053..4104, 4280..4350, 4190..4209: 0.14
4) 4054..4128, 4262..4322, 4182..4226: 0.08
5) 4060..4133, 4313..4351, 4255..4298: 0.22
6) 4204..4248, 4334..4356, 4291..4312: 0.22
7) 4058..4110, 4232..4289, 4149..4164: 0.07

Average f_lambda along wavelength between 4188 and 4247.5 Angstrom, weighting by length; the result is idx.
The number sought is 46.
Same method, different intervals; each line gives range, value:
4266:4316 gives 46.7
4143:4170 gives 46.7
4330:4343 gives 61.2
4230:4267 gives 47.4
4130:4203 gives 46.4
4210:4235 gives 45.6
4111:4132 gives 51.5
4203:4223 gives 45.3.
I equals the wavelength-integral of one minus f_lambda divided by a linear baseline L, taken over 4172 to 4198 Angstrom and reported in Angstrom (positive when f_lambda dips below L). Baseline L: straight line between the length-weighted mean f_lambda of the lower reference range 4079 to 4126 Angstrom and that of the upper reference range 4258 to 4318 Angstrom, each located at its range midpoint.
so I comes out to 2.3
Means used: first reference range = 52.8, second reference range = 47.1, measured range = 45.9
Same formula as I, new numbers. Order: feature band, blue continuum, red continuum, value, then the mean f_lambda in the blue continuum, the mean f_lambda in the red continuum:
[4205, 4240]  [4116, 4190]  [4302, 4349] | 3.4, 47.5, 55.5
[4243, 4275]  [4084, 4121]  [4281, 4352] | 3.9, 53.4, 53.1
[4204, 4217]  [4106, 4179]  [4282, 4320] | 0.9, 48.6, 48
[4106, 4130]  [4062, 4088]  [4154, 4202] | -2.5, 48.5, 45.9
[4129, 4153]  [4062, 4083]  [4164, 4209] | -0.6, 47.7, 45.7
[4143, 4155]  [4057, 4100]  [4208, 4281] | 0.3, 49.3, 46.5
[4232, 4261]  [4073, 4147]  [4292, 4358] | 3.3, 51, 55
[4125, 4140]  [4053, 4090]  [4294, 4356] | 0.5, 48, 55.1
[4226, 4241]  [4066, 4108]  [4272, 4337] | 1.0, 50.9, 50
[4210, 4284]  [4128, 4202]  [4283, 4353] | 5.4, 46.5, 53.4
